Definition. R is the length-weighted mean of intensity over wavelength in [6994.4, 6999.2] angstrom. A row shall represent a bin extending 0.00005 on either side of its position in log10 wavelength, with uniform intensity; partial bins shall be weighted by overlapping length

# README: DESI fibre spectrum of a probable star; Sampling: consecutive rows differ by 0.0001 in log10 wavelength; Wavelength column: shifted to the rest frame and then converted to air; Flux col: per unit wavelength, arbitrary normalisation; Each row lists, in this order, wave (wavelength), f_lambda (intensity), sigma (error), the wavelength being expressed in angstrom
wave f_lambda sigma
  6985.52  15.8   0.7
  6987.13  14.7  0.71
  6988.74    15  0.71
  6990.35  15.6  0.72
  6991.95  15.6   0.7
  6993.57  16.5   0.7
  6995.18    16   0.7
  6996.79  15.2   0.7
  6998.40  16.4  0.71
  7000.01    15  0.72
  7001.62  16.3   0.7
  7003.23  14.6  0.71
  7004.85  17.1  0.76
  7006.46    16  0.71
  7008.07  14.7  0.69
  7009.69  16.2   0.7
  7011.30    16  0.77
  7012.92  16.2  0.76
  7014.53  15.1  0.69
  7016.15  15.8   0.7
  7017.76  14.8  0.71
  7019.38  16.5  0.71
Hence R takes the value 15.9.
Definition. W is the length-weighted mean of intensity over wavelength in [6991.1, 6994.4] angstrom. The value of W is 16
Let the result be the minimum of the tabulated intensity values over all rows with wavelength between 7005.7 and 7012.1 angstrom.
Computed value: 14.7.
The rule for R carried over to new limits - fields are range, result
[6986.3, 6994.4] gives 15.5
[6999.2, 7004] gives 15.3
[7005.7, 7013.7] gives 15.8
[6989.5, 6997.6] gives 15.8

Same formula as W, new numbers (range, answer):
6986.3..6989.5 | 14.8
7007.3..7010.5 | 15.5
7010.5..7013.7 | 16.1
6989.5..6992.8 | 15.6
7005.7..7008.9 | 15.3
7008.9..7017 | 15.9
